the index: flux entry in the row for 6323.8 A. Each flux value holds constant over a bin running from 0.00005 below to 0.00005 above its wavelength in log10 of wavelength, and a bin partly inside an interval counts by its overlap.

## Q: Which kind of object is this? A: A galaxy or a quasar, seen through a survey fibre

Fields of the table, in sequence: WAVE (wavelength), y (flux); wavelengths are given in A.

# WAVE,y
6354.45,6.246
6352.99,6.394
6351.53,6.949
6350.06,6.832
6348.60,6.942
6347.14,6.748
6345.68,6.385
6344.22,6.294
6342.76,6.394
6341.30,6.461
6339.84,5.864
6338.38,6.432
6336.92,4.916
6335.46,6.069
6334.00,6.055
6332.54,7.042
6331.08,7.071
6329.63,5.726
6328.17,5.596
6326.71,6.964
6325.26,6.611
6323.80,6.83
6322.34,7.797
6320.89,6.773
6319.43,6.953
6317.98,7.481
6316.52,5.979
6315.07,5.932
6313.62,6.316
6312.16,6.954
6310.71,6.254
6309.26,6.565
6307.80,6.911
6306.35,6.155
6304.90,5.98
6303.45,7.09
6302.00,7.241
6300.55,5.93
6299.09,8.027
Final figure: 6.83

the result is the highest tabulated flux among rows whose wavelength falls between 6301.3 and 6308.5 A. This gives 7.241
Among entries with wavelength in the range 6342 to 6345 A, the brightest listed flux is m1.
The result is 6.394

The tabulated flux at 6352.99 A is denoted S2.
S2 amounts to 6.394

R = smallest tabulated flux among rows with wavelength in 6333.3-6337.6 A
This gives 4.916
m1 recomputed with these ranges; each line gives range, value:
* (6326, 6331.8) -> 7.071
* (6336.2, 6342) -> 6.461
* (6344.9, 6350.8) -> 6.942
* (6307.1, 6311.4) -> 6.911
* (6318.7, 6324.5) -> 7.797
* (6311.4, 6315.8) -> 6.954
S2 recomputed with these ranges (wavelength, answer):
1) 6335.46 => 6.069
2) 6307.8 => 6.911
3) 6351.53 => 6.949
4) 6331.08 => 7.071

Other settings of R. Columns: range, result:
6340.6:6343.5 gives 6.394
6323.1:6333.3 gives 5.596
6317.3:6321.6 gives 6.773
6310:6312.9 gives 6.254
